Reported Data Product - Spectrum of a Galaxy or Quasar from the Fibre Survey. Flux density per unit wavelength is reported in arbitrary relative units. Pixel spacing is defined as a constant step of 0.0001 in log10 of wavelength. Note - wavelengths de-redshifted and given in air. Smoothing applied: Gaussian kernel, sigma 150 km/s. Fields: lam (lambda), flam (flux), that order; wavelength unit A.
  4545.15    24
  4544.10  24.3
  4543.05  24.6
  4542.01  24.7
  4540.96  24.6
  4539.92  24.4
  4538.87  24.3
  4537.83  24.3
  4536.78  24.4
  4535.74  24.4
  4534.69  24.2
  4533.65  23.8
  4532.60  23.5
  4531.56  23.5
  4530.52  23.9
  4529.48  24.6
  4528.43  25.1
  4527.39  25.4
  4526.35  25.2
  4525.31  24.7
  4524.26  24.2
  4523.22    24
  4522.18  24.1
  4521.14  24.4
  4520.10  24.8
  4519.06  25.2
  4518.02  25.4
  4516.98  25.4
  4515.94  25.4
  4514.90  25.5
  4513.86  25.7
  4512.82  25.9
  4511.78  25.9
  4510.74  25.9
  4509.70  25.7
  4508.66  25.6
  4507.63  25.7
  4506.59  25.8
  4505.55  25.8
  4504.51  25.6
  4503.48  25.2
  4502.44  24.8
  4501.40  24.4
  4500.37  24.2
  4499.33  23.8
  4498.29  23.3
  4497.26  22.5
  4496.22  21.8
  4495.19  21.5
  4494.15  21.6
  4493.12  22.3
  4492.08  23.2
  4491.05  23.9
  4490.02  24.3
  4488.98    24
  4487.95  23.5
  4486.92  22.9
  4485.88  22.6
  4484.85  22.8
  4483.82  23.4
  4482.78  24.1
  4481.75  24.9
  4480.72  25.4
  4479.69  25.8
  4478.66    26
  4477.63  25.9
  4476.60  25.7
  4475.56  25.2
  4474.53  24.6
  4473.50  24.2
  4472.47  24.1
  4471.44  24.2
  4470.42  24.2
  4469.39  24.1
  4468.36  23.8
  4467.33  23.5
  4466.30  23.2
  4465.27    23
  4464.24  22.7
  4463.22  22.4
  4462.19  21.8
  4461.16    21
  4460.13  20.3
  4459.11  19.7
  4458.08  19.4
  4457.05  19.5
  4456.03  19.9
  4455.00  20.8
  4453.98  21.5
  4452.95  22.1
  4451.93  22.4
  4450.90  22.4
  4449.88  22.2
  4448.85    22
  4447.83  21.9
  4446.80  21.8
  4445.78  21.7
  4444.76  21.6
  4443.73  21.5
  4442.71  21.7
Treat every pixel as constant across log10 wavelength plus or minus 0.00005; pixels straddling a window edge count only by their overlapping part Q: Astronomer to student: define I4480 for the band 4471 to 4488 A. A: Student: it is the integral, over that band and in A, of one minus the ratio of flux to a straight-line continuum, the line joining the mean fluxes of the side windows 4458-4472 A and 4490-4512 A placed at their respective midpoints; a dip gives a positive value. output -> -0.94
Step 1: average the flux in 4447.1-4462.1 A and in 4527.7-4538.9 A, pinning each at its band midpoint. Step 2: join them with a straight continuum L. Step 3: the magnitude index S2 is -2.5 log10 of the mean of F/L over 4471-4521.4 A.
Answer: -0.08 mag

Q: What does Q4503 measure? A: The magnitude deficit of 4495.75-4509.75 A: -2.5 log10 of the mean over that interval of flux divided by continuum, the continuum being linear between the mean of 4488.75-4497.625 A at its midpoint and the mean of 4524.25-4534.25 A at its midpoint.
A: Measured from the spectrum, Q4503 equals -0.062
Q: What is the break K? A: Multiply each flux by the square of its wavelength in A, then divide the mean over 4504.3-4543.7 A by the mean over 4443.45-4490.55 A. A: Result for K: 1.1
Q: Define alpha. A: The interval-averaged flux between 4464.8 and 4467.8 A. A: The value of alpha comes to 23.2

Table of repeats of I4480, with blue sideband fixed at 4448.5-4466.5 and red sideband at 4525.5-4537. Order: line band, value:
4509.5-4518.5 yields -0.74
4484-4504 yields -0.36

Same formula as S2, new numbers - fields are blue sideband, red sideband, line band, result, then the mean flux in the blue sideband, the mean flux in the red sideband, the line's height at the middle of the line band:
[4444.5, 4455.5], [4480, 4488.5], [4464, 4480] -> -0.06 mag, 21.9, 23.8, 23.1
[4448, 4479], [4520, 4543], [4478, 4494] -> -0.03 mag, 22.7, 24.4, 23.3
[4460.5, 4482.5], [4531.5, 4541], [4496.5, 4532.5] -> -0.03 mag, 24.1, 24.1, 24.1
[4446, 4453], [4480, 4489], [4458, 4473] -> 0.01 mag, 22.1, 23.8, 22.9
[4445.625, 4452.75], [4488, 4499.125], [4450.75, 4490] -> -0.03 mag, 22.1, 22.9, 22.5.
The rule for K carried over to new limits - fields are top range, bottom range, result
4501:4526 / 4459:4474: 1.12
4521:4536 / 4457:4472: 1.12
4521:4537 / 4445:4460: 1.19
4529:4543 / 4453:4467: 1.18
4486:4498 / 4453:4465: 1.11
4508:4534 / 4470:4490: 1.04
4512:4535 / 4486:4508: 1.05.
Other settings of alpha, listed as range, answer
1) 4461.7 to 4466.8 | 22.6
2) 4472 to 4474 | 24.2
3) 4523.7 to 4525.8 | 24.4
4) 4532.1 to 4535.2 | 23.8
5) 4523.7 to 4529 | 24.9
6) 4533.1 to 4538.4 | 24.2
